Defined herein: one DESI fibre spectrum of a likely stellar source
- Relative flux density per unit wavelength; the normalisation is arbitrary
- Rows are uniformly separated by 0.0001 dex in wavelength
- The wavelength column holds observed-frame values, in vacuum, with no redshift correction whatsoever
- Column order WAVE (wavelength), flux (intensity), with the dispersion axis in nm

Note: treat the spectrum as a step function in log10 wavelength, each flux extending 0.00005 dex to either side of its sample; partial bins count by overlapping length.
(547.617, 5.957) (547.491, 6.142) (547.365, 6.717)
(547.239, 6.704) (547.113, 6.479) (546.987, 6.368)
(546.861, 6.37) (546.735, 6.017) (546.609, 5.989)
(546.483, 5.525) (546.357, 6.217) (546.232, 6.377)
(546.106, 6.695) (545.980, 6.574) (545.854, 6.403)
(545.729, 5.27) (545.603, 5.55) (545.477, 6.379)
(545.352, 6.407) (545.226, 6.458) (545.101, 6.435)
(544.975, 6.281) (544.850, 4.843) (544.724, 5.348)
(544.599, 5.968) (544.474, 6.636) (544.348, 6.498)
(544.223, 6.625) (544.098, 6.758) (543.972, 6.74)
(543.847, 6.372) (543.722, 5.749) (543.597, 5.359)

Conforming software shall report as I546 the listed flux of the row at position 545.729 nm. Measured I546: 5.27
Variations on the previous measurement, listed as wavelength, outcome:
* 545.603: 5.55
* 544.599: 5.968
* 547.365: 6.717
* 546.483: 5.525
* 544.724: 5.348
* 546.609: 5.989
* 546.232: 6.377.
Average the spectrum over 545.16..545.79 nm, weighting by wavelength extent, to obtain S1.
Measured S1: 6.02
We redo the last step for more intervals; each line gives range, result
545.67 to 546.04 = 6.09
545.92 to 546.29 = 6.54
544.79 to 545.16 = 5.85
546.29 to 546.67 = 5.92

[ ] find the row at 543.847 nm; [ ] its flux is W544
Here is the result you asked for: 6.372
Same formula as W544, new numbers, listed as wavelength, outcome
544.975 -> 6.281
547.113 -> 6.479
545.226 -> 6.458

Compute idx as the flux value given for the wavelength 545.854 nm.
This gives 6.403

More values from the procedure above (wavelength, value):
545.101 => 6.435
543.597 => 5.359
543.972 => 6.74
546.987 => 6.368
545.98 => 6.574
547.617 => 5.957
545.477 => 6.379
